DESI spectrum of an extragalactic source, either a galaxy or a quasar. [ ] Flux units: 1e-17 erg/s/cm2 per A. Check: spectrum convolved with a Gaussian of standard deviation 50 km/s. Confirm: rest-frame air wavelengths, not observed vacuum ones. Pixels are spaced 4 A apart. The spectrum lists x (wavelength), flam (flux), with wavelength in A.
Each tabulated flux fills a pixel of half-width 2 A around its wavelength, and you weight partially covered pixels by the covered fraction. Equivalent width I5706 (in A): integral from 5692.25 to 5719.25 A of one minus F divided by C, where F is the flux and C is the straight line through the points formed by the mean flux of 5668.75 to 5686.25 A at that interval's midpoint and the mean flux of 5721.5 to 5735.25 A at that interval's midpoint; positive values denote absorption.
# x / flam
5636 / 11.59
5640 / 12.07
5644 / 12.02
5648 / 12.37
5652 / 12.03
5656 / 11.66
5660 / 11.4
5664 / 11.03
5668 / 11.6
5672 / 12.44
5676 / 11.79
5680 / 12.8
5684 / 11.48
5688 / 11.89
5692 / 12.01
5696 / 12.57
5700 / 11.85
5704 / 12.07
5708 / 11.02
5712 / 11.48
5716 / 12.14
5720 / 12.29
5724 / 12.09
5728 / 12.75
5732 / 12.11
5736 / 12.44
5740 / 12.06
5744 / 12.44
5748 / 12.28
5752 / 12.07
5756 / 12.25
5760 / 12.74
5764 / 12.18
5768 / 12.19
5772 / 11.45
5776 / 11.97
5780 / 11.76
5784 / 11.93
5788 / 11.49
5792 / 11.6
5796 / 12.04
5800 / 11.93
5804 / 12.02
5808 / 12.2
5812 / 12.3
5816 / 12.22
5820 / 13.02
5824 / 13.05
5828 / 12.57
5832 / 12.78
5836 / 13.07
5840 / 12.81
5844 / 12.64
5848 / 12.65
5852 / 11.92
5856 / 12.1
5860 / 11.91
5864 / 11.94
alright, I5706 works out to 0.74 A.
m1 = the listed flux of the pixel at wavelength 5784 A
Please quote 11.93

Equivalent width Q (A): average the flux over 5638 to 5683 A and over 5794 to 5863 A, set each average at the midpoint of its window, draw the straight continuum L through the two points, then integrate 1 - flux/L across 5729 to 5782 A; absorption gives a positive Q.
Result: 0.17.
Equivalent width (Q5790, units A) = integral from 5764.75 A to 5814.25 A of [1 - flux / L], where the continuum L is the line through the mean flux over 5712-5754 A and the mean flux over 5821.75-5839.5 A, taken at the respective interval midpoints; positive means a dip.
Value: 2.7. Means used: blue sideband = 12.2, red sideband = 12.9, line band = 11.9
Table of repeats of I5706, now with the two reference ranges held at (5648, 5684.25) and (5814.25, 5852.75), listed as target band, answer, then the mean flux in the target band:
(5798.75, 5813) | 0.5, 12.1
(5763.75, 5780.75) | 0.7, 11.9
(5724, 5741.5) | -0.2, 12.3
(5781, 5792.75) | 0.7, 11.7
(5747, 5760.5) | 0.0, 12.3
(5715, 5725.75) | 0.0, 12.2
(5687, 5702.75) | -0.1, 12.1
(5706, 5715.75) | 0.5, 11.4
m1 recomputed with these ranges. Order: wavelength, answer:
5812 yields 12.3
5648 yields 12.37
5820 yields 13.02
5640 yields 12.07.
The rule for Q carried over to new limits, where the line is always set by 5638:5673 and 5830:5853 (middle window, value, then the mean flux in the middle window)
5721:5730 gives -0.19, 12.4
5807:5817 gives 0.24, 12.2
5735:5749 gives -0.08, 12.3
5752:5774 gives 0.29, 12.2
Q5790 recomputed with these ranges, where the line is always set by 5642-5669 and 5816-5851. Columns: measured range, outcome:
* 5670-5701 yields -0.5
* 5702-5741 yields 0.2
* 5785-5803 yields 1.1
